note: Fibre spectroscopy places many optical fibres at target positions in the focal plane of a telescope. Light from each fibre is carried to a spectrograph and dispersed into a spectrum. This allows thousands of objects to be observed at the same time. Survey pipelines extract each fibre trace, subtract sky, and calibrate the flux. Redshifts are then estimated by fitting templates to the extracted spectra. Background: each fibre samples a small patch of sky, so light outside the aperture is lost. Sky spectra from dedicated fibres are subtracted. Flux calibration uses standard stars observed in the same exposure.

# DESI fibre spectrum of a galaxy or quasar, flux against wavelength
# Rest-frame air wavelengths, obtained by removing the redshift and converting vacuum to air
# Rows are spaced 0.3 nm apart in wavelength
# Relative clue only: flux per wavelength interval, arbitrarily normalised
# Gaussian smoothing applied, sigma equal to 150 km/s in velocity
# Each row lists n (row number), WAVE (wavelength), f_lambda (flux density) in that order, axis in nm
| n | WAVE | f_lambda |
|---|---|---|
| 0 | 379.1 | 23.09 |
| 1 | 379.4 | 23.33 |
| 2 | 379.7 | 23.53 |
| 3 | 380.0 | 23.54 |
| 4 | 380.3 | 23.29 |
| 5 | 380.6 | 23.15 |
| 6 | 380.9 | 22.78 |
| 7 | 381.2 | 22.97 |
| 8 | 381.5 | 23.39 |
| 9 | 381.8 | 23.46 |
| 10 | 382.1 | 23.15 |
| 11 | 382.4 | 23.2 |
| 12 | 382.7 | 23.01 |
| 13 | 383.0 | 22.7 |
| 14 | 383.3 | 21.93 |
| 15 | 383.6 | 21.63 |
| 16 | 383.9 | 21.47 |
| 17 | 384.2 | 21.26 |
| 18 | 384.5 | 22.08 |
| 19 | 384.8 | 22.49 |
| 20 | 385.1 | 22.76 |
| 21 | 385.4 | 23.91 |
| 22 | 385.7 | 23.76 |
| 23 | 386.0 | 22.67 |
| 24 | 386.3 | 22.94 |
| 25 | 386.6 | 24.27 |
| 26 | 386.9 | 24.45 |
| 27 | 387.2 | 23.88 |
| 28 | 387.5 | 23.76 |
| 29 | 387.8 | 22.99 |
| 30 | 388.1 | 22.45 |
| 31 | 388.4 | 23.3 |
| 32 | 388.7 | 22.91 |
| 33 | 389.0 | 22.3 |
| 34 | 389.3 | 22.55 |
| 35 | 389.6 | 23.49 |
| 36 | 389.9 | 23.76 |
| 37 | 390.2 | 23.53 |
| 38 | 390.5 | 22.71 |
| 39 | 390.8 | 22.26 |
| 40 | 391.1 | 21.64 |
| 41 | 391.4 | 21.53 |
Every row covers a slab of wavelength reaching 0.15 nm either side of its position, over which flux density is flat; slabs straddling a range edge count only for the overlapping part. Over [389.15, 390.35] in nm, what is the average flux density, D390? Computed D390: 23.3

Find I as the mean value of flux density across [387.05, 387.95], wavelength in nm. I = 23.5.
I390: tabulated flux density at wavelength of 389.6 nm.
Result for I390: 23.49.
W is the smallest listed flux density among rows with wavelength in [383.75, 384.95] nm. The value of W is 21.26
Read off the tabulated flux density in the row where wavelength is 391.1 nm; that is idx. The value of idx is 21.64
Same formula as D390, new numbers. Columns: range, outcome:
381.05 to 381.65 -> 23.2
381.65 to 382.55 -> 23.3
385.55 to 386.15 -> 23.2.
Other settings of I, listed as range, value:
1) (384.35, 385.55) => 22.8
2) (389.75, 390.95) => 23.1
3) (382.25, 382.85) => 23.1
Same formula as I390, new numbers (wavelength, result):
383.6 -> 21.63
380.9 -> 22.78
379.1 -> 23.09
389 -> 22.3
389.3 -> 22.55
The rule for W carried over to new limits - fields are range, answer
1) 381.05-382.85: 22.97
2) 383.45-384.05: 21.47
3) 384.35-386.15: 22.08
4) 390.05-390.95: 22.26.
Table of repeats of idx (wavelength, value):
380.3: 23.29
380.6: 23.15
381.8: 23.46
